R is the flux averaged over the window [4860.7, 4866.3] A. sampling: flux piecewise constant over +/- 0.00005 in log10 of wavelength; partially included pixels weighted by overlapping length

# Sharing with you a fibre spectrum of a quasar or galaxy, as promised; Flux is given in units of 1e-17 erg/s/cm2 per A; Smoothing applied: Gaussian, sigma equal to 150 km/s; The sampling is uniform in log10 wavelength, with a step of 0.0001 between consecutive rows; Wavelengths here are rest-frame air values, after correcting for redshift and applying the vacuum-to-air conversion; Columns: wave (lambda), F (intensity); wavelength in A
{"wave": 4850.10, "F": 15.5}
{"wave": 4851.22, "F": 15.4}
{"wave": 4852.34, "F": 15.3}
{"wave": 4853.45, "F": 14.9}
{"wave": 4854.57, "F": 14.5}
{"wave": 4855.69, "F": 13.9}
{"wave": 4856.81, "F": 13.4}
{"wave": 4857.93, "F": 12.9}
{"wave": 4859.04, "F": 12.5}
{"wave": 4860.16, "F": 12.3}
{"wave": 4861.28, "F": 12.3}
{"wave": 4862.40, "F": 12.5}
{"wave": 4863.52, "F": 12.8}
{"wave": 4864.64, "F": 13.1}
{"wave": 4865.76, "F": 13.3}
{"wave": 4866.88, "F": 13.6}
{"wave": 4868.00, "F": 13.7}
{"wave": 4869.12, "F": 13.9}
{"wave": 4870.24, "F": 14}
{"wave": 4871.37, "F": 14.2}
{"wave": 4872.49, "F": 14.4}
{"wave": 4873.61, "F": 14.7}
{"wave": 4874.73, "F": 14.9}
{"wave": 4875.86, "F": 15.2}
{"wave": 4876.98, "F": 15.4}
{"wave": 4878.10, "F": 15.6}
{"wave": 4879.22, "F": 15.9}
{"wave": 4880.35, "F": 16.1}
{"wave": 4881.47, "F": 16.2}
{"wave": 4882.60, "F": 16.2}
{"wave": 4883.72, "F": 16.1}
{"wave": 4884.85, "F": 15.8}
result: 12.8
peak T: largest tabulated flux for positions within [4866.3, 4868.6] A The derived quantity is 13.7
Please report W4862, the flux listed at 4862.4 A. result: 12.5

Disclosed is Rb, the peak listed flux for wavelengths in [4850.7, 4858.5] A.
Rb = 15.4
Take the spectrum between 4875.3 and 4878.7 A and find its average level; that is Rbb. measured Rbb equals 15.4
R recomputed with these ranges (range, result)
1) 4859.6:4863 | 12.4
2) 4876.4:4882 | 15.9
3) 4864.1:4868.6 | 13.4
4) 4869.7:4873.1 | 14.2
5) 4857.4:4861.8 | 12.5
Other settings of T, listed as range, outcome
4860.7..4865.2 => 13.1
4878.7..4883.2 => 16.2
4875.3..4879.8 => 15.9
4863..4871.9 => 14.2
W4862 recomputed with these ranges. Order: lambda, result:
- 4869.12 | 13.9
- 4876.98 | 15.4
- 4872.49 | 14.4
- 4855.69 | 13.9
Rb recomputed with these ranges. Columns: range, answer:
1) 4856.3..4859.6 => 13.4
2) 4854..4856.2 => 14.5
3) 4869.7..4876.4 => 15.2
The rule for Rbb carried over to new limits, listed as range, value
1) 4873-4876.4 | 14.9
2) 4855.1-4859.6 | 13.2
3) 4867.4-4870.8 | 13.9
